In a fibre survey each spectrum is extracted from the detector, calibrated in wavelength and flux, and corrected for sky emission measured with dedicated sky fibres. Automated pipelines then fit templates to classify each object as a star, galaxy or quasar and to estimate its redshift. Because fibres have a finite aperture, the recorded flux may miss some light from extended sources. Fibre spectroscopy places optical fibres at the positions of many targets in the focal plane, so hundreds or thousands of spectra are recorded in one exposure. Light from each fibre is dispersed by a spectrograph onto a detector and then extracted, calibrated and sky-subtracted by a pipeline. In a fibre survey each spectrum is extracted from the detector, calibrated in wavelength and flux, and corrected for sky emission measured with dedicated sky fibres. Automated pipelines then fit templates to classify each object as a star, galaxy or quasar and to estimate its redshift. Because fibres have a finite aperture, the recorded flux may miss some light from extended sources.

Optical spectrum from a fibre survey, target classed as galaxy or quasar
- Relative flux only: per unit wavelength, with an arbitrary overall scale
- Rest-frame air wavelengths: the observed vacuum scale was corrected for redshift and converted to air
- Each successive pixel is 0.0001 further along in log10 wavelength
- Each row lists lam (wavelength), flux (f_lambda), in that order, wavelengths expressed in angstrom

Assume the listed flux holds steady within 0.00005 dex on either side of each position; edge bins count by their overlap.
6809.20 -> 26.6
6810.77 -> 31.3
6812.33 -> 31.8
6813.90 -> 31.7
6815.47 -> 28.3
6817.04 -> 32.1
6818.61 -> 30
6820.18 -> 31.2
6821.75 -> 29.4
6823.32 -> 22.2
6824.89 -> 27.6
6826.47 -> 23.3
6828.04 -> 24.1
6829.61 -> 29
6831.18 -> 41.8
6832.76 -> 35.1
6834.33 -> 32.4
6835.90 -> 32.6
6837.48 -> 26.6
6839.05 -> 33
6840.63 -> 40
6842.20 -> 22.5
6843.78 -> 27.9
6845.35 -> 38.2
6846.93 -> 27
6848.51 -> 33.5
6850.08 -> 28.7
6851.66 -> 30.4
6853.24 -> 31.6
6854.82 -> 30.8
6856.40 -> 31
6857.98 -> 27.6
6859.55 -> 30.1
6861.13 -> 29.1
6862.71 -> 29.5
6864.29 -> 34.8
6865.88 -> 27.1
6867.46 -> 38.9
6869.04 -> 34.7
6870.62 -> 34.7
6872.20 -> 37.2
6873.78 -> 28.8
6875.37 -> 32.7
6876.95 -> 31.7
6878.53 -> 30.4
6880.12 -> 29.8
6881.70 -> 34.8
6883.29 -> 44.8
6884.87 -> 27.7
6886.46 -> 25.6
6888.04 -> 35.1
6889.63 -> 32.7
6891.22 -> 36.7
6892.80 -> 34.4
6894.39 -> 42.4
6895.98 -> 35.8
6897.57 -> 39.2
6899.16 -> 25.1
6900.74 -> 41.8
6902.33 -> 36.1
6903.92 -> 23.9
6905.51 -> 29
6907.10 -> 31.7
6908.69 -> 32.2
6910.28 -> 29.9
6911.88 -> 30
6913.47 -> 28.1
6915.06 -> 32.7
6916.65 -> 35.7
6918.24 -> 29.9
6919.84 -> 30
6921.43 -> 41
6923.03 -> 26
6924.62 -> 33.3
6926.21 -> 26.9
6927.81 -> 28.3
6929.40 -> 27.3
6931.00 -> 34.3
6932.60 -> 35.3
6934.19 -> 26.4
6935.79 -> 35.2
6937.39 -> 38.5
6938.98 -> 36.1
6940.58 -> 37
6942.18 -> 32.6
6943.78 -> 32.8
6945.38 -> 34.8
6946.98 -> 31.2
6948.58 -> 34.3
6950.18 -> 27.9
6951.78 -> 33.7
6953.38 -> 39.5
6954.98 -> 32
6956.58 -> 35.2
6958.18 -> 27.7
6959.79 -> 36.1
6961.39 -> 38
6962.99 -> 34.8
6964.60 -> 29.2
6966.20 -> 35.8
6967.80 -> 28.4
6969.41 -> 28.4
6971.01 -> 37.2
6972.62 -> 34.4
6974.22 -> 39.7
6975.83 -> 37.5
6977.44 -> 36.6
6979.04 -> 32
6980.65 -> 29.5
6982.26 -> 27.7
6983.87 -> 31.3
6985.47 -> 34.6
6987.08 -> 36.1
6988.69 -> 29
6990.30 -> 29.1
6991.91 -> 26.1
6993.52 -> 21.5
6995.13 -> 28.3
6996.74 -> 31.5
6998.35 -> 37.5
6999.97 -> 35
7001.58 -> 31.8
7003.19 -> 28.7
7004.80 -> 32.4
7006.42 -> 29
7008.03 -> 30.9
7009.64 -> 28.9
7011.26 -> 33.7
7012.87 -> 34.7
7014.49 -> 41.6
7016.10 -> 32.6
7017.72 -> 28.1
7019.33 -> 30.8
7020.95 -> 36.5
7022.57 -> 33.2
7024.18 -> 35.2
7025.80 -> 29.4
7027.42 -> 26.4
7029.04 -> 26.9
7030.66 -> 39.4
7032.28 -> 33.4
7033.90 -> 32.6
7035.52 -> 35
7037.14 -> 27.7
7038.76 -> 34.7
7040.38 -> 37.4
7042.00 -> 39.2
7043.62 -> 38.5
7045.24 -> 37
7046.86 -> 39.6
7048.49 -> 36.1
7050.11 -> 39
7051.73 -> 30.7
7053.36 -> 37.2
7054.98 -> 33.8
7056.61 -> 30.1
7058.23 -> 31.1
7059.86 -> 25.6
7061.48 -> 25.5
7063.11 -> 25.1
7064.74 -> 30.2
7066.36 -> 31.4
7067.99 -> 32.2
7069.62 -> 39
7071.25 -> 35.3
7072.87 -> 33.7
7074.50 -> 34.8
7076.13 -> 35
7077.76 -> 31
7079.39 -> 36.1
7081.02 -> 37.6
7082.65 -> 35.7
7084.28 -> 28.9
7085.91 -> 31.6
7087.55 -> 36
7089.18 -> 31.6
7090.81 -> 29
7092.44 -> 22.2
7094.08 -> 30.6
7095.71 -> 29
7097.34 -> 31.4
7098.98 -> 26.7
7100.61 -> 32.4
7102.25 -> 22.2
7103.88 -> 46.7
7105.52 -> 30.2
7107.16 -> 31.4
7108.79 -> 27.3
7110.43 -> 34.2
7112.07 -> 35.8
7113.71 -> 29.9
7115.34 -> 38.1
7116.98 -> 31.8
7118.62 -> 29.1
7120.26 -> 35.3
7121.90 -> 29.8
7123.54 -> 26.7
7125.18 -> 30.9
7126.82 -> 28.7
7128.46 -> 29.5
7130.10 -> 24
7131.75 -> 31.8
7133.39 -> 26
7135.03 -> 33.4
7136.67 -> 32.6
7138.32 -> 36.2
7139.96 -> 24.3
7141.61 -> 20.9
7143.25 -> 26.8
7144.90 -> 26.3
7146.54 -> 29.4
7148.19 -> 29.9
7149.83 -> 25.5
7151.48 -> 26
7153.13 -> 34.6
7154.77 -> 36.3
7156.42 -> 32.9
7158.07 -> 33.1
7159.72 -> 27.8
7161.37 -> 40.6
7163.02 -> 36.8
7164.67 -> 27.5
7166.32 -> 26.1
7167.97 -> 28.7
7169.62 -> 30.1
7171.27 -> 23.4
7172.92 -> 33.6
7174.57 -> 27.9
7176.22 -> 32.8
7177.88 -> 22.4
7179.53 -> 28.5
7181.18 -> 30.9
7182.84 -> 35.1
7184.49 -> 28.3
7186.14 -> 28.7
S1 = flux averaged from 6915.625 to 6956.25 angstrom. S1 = 32.8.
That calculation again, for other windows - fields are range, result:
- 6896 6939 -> 32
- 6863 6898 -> 34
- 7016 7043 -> 32.9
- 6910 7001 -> 32.4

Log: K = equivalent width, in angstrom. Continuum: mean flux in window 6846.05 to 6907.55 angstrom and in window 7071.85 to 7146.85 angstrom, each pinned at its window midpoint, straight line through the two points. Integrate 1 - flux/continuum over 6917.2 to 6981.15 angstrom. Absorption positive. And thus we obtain -2.3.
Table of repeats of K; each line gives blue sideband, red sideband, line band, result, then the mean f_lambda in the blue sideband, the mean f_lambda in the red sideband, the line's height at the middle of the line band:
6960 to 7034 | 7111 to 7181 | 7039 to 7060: -2.5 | 32.3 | 30.1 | 31.5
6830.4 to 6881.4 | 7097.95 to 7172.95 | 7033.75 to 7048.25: -2.3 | 31.9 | 30.4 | 30.9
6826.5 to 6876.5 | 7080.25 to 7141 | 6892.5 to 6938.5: -1.5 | 31.5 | 31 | 31.4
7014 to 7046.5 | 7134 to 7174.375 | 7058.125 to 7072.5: 0.9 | 33.8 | 30.1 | 32.7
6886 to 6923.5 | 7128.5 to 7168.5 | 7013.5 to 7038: -1.0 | 32.8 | 29.9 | 31.4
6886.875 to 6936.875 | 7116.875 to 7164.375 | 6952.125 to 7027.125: -2.0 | 32.4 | 30.2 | 31.7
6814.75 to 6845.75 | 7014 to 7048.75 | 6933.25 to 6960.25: -0.9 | 30.3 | 34.1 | 32.5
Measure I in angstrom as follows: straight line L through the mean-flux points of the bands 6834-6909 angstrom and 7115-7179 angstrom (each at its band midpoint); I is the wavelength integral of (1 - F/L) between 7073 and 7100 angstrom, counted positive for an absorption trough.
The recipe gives -1.2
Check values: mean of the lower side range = 32.3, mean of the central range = 31.8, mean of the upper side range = 29.9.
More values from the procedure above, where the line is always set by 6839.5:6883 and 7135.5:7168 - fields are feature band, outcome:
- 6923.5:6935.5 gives 0.4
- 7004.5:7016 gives -0.8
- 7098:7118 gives -1.2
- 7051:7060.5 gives -0.3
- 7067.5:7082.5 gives -2.2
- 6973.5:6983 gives -0.8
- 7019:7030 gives -0.2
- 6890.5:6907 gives -1.4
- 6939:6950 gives -0.8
